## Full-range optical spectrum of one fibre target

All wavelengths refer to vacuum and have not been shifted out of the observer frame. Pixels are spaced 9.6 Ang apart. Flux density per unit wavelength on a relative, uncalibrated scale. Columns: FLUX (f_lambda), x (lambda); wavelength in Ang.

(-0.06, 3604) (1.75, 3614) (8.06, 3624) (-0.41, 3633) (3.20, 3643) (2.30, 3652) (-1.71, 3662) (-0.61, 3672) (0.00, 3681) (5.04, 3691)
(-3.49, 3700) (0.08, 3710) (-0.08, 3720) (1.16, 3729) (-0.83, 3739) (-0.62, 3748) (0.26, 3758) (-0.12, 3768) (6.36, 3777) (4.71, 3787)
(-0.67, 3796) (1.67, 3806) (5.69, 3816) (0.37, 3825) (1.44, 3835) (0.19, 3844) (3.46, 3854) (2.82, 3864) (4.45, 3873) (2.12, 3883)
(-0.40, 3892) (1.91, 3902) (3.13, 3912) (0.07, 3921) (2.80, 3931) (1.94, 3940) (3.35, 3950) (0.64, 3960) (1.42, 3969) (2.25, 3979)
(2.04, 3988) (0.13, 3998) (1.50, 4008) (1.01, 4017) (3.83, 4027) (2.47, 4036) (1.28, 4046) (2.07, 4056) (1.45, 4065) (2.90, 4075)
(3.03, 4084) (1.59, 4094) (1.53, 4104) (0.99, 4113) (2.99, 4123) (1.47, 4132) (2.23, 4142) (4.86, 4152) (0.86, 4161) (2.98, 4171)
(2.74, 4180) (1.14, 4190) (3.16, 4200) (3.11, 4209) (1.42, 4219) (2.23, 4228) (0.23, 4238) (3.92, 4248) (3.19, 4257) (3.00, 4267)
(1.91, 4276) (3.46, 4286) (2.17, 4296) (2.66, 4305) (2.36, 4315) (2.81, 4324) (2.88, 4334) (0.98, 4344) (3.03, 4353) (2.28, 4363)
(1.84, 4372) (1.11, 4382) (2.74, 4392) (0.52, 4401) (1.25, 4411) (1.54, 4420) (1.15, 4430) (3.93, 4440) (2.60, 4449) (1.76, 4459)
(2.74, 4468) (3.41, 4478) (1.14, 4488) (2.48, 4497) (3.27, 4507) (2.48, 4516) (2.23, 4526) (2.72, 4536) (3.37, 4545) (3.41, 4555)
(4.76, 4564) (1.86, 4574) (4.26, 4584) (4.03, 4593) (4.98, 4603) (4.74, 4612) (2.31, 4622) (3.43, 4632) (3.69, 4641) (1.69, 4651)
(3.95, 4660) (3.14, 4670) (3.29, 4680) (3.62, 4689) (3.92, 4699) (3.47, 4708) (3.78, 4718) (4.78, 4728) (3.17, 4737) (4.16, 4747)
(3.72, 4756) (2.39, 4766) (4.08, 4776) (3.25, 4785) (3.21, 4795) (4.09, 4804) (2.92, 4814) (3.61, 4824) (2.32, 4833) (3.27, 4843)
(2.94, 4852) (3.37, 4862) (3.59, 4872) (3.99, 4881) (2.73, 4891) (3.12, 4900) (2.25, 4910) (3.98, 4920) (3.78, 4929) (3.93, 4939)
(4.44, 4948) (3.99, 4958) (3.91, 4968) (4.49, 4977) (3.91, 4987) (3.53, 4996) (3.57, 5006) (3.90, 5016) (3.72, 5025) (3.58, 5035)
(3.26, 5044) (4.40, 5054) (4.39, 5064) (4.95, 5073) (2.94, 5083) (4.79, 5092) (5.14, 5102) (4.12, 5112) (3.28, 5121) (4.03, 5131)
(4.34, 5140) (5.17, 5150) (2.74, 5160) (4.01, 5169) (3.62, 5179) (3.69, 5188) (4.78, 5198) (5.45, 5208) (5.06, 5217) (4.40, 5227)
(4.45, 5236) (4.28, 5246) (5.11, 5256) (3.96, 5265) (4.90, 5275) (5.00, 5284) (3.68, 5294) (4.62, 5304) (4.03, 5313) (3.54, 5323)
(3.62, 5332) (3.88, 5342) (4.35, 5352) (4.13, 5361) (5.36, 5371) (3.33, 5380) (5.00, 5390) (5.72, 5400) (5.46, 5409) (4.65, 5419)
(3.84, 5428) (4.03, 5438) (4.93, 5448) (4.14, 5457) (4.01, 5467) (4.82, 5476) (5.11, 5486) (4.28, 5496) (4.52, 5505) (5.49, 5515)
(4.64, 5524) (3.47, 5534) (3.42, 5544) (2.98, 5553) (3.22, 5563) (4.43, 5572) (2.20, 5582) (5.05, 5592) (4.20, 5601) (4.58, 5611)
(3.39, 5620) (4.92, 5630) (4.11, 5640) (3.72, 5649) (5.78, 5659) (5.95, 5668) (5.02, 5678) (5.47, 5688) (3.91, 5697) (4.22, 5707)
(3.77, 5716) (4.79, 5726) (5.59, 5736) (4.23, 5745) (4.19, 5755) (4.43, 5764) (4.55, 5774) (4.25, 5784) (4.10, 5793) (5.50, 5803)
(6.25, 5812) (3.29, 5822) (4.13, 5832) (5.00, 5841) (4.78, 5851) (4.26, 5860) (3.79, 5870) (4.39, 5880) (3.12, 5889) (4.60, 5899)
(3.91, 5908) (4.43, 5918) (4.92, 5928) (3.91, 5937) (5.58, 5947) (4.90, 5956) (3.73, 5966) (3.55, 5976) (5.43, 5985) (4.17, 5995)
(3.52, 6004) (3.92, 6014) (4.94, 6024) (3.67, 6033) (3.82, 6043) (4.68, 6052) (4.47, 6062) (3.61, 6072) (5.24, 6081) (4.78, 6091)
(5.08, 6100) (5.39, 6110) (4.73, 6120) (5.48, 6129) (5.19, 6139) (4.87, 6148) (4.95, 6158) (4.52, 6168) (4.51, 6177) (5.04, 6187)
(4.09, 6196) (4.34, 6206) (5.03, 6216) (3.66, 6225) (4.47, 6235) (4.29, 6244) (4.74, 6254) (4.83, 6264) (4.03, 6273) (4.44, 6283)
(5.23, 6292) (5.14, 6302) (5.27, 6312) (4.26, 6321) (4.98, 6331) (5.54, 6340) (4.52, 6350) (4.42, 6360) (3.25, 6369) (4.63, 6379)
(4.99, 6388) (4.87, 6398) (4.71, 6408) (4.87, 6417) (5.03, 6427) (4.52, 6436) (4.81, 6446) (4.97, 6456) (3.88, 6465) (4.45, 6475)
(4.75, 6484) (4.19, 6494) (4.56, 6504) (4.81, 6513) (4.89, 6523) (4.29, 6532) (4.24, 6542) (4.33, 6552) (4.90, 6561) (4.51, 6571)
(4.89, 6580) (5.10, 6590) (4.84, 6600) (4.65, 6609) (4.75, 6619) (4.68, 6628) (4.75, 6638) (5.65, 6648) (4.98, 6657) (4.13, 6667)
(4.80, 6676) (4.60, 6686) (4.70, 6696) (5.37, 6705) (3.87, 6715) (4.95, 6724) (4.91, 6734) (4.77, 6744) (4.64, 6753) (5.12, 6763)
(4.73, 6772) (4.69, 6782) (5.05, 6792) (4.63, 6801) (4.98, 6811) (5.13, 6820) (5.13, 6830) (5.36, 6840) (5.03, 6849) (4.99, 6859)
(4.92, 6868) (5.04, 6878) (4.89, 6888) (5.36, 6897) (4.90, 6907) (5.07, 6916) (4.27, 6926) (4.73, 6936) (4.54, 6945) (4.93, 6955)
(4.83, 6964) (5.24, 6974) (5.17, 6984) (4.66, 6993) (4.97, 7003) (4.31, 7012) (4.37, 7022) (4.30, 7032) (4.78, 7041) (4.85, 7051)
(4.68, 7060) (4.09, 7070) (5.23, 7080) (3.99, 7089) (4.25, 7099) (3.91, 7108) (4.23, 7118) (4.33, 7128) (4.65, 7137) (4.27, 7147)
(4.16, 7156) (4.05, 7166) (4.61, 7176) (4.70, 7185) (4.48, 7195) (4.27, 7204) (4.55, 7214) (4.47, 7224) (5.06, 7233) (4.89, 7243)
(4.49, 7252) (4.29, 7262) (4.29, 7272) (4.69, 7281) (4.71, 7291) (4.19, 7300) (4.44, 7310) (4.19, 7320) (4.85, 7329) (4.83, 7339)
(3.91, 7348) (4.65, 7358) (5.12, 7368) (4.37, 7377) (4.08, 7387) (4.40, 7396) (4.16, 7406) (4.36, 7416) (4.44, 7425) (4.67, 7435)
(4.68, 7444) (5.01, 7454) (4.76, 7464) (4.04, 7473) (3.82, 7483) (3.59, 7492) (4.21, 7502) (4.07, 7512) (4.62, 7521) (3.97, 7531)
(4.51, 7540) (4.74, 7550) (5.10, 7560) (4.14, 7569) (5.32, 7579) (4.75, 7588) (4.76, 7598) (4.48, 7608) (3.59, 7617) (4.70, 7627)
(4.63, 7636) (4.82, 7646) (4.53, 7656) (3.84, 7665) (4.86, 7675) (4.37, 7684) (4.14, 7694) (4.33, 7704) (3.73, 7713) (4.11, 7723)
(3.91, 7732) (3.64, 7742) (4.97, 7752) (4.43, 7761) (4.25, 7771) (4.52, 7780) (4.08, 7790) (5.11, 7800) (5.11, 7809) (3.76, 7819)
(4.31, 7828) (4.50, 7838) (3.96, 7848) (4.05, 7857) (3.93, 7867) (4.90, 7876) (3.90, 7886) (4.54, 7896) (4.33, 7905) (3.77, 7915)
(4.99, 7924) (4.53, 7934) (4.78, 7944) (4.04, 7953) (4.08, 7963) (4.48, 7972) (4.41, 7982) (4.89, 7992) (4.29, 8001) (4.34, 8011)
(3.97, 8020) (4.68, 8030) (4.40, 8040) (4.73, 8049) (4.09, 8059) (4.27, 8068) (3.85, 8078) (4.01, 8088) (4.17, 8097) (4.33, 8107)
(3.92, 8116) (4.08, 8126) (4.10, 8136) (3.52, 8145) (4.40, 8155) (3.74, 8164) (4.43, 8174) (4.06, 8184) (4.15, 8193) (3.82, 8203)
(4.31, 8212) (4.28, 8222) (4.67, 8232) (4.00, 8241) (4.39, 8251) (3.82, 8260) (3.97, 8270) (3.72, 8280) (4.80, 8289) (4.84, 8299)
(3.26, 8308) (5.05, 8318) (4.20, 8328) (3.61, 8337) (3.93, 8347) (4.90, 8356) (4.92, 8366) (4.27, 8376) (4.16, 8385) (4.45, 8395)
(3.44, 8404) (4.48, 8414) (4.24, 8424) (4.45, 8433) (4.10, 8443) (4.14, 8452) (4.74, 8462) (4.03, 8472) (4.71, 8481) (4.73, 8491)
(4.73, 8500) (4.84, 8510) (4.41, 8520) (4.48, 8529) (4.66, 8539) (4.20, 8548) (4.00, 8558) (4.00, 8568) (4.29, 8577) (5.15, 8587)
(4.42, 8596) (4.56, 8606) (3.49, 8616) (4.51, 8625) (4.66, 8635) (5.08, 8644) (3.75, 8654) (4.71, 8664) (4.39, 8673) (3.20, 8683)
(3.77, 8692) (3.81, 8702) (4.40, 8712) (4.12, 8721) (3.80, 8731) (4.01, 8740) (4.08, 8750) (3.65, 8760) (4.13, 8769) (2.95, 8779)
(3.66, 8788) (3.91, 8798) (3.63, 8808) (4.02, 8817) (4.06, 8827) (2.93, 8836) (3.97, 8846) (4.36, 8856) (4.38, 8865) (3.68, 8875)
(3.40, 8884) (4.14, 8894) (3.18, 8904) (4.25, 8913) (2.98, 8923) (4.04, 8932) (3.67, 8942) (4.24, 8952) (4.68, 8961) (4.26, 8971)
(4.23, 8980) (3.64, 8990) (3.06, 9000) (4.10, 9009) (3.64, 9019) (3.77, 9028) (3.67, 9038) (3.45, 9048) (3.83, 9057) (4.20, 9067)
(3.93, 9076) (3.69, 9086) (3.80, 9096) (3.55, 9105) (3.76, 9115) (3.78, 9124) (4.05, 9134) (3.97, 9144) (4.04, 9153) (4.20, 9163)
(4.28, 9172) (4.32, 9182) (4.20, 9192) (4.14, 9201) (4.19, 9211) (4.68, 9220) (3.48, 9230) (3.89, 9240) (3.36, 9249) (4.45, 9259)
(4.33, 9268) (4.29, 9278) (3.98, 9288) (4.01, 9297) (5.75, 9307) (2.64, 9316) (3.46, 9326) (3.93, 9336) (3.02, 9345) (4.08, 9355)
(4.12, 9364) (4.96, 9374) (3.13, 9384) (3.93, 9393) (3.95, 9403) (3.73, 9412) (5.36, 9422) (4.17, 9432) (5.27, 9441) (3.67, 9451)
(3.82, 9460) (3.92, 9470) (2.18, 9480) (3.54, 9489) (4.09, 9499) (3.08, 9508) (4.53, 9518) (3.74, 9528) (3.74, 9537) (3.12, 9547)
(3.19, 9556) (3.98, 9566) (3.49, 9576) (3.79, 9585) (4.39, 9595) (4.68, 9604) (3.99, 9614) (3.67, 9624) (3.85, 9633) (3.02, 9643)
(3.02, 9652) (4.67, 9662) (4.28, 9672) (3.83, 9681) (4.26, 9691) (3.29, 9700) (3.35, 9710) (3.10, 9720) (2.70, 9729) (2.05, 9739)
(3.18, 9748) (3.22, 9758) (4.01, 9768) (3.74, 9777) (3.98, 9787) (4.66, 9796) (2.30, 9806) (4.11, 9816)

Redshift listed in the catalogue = 0.14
